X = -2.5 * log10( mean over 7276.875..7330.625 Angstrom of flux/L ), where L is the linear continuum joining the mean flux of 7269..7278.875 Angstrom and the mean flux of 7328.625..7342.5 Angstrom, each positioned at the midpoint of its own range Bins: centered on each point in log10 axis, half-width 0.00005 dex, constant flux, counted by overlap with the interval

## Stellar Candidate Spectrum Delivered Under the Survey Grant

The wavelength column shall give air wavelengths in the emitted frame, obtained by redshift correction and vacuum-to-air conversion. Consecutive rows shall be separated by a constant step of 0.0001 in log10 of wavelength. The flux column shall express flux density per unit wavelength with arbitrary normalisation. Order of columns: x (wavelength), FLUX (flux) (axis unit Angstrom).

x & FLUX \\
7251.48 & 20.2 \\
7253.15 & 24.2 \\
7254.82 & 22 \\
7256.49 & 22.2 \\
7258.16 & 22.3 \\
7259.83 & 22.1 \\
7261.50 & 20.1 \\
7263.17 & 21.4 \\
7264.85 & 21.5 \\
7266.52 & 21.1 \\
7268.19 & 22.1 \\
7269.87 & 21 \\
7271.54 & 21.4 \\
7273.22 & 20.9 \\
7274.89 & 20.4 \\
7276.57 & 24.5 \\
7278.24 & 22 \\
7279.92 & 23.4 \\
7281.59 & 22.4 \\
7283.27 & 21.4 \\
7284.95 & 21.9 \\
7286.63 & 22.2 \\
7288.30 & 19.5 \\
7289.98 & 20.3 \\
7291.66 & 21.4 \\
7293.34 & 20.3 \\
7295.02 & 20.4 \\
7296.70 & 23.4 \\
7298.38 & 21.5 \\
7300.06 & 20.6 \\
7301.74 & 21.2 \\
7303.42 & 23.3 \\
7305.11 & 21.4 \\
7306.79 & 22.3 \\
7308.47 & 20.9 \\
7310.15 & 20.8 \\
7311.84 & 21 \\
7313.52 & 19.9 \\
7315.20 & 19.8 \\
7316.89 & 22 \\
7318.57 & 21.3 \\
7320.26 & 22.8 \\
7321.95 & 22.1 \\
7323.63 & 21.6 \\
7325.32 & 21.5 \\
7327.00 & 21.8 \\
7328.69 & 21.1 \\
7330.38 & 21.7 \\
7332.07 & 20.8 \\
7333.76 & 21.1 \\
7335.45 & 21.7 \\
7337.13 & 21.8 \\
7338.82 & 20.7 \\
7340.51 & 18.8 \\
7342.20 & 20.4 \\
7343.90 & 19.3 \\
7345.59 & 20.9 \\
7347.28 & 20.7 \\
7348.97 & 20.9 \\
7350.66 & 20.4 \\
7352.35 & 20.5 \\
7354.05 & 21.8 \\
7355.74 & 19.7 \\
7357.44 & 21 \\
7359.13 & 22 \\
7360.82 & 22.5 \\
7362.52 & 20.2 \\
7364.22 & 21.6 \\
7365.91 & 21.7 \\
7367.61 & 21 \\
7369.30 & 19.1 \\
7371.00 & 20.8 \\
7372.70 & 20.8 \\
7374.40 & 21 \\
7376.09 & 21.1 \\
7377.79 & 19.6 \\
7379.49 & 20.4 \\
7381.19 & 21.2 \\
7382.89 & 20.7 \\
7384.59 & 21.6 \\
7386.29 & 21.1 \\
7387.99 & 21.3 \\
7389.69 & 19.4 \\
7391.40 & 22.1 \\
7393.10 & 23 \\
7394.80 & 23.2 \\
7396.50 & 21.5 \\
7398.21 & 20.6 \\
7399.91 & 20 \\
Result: -0.01 mag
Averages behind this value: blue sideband 21.7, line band 21.5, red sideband 20.9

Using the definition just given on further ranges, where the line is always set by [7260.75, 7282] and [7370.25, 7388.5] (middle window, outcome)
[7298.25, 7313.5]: 0.00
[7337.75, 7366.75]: 0.02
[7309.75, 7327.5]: 0.00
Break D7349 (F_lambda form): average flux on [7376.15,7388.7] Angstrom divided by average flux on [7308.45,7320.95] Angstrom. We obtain 0.99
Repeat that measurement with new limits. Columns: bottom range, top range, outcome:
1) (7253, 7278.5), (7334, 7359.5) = 0.95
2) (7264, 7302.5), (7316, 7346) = 0.98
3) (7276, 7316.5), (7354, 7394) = 0.98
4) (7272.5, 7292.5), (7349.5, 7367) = 0.97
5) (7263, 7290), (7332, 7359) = 0.96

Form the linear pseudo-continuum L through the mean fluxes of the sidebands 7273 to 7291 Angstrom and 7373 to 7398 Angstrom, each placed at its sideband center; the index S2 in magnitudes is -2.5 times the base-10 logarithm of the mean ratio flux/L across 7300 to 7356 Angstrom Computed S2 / 0.02 mag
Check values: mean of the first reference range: 21.7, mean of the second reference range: 21.2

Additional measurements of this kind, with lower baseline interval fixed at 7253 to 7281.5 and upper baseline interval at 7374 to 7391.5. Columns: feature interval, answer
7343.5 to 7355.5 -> 0.02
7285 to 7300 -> 0.03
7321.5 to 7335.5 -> -0.01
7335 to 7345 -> 0.04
